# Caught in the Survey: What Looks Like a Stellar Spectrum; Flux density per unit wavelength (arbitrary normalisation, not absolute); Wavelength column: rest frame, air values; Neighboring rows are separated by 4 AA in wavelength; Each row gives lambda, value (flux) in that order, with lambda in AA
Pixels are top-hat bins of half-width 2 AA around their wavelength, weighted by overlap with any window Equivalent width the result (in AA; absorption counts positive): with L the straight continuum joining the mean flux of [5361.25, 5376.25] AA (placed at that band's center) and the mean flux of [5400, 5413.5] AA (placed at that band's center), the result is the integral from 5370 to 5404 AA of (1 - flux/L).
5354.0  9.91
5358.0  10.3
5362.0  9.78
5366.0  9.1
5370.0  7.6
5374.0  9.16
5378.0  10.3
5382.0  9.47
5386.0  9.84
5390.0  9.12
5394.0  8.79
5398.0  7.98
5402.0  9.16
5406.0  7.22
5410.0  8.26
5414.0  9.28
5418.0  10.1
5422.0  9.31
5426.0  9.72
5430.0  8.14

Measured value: -2.1 AA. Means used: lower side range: 8.86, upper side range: 8.33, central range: 9.13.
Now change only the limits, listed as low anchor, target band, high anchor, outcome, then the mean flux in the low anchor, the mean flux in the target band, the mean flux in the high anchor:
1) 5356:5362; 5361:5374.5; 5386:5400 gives 1.34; 10.1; 8.82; 8.8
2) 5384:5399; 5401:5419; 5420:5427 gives 1.11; 9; 8.71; 9.49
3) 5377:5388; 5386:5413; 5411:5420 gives 3.13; 9.83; 8.56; 9.53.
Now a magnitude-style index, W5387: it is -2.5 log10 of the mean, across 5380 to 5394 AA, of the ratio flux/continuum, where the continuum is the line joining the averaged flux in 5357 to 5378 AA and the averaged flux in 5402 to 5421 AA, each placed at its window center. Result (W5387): -0.04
